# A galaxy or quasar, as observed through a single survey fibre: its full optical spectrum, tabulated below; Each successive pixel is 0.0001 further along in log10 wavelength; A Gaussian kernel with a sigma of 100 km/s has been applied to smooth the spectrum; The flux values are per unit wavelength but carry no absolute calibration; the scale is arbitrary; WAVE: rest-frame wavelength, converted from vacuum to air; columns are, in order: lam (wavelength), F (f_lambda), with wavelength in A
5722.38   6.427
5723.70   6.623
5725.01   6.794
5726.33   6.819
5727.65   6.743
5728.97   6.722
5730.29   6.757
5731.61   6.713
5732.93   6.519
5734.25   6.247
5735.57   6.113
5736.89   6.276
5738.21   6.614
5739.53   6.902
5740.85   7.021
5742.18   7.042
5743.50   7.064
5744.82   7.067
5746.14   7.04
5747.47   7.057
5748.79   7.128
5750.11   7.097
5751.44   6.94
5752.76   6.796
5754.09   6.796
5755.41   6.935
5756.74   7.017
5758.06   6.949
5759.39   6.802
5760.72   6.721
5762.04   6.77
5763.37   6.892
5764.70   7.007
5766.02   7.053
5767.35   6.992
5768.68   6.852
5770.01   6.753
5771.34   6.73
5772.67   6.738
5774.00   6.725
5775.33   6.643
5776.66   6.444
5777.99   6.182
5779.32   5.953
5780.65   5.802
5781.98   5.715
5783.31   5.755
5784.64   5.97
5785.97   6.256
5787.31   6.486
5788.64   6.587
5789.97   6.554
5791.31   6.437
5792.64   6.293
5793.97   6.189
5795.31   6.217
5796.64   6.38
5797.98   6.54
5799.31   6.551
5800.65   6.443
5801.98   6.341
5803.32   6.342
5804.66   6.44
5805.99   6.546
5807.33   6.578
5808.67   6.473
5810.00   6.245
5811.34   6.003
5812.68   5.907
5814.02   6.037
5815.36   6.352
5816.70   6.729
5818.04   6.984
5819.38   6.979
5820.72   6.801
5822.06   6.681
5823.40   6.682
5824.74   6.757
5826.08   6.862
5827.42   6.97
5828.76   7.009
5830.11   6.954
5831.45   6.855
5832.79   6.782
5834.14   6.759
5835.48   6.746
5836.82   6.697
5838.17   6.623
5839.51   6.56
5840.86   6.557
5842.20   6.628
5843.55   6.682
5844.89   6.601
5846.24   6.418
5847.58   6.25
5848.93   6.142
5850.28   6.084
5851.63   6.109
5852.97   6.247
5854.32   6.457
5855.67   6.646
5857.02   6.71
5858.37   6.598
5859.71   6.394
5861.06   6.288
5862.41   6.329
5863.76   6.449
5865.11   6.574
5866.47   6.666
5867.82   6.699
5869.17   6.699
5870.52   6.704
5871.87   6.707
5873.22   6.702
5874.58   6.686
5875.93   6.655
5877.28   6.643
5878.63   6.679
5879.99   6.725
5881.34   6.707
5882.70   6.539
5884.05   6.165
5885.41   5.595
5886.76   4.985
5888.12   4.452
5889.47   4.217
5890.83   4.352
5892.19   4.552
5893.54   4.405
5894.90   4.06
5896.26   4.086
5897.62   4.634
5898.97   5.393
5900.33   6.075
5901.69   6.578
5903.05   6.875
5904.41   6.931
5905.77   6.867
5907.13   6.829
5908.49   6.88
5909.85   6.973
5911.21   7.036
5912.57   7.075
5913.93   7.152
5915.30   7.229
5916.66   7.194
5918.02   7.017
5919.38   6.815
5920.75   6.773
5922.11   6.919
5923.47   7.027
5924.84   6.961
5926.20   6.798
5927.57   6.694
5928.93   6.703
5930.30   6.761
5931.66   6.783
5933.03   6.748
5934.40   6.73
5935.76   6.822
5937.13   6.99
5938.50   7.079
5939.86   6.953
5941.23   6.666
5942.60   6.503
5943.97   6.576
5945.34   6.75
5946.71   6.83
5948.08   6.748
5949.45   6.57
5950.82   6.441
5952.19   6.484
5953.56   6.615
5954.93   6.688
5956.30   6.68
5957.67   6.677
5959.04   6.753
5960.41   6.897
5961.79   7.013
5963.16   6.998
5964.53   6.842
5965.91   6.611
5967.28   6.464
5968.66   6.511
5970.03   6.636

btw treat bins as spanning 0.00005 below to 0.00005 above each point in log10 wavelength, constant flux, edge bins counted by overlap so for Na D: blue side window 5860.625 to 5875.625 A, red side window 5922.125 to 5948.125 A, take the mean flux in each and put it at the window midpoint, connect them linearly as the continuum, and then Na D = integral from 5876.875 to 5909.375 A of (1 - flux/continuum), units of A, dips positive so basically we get 4.6 A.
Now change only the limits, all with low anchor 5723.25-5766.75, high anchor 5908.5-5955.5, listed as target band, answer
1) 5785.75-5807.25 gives 1.3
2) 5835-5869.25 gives 1.7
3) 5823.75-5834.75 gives -0.1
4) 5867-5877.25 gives 0.2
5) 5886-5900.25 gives 4.7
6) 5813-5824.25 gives 0.3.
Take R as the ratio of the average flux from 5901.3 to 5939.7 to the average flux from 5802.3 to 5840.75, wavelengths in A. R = 1.04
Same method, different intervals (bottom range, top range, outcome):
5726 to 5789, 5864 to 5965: 0.97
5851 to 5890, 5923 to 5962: 1.07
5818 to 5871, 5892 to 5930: 0.97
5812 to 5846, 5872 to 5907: 0.86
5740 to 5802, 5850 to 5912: 0.92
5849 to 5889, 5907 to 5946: 1.08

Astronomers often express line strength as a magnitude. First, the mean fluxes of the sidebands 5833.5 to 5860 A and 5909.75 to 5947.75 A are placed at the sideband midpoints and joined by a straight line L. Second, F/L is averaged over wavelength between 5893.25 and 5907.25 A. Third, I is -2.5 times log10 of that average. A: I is 0.18 mag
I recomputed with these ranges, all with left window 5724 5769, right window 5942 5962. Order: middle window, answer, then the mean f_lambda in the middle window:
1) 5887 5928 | 0.095 mag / 6.15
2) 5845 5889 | 0.063 mag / 6.36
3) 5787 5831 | 0.041 mag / 6.53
